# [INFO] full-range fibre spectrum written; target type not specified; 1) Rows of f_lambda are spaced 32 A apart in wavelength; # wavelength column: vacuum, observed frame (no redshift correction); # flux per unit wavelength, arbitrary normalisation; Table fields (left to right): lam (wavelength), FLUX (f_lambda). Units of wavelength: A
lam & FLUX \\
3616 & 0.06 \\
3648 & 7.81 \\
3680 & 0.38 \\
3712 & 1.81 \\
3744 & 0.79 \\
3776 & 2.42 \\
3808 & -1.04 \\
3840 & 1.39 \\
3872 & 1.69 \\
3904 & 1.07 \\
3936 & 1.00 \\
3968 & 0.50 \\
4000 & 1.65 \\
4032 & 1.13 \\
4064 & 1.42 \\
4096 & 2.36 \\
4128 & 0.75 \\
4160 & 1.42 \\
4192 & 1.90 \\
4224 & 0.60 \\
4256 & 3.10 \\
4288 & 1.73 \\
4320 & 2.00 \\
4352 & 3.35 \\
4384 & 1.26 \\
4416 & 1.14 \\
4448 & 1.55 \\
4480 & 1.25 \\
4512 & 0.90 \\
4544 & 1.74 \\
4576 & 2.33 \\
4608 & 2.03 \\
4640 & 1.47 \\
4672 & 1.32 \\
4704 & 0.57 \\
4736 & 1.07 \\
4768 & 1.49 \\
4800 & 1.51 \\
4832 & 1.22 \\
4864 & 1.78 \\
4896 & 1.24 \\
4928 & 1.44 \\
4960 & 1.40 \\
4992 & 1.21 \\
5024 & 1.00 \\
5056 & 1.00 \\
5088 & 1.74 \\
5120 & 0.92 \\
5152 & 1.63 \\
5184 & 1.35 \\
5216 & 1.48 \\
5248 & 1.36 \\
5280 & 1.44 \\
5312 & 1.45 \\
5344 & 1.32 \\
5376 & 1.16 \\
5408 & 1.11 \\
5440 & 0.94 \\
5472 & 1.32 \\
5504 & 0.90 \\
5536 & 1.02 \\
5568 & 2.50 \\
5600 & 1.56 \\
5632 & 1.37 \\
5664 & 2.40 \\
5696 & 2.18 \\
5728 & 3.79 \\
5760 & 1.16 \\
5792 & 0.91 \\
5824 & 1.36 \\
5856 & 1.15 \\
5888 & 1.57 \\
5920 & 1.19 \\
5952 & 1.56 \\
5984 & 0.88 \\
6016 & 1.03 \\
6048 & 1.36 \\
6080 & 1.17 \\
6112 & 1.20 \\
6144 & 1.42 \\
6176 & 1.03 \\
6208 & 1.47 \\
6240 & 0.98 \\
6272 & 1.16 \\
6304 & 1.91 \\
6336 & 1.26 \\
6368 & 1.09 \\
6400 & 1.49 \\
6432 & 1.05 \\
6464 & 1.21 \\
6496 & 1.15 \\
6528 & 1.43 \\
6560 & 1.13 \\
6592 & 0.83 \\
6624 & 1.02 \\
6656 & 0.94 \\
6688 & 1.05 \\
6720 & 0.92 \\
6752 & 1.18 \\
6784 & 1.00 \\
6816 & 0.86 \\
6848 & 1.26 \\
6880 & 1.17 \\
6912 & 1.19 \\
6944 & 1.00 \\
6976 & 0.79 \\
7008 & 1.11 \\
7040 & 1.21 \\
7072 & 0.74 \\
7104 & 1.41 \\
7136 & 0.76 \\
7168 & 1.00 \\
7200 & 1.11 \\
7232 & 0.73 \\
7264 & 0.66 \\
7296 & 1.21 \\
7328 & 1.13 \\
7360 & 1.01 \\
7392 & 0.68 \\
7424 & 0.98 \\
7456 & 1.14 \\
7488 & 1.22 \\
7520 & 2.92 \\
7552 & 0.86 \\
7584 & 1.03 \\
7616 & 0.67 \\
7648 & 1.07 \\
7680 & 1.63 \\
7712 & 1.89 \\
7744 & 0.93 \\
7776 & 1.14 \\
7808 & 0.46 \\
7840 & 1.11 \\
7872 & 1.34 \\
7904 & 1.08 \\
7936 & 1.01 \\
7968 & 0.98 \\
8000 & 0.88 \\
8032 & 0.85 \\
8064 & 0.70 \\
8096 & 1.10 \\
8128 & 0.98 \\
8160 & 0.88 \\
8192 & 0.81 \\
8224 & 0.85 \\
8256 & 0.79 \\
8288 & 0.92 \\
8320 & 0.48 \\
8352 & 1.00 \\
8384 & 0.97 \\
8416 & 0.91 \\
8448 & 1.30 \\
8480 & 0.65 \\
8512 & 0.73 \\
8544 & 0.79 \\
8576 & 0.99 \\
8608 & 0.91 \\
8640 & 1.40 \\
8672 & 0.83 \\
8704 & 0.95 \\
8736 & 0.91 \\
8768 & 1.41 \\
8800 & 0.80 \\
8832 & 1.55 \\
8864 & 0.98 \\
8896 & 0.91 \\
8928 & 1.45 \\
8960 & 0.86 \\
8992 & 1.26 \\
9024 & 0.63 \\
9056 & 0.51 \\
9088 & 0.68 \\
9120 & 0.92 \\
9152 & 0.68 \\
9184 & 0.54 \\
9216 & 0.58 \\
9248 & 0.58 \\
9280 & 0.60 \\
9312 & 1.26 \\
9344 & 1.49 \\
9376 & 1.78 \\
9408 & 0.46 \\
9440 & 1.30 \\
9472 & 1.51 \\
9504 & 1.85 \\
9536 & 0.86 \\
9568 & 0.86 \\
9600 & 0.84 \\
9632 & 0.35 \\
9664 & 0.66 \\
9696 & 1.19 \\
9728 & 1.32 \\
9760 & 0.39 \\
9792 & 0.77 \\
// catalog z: 0.14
